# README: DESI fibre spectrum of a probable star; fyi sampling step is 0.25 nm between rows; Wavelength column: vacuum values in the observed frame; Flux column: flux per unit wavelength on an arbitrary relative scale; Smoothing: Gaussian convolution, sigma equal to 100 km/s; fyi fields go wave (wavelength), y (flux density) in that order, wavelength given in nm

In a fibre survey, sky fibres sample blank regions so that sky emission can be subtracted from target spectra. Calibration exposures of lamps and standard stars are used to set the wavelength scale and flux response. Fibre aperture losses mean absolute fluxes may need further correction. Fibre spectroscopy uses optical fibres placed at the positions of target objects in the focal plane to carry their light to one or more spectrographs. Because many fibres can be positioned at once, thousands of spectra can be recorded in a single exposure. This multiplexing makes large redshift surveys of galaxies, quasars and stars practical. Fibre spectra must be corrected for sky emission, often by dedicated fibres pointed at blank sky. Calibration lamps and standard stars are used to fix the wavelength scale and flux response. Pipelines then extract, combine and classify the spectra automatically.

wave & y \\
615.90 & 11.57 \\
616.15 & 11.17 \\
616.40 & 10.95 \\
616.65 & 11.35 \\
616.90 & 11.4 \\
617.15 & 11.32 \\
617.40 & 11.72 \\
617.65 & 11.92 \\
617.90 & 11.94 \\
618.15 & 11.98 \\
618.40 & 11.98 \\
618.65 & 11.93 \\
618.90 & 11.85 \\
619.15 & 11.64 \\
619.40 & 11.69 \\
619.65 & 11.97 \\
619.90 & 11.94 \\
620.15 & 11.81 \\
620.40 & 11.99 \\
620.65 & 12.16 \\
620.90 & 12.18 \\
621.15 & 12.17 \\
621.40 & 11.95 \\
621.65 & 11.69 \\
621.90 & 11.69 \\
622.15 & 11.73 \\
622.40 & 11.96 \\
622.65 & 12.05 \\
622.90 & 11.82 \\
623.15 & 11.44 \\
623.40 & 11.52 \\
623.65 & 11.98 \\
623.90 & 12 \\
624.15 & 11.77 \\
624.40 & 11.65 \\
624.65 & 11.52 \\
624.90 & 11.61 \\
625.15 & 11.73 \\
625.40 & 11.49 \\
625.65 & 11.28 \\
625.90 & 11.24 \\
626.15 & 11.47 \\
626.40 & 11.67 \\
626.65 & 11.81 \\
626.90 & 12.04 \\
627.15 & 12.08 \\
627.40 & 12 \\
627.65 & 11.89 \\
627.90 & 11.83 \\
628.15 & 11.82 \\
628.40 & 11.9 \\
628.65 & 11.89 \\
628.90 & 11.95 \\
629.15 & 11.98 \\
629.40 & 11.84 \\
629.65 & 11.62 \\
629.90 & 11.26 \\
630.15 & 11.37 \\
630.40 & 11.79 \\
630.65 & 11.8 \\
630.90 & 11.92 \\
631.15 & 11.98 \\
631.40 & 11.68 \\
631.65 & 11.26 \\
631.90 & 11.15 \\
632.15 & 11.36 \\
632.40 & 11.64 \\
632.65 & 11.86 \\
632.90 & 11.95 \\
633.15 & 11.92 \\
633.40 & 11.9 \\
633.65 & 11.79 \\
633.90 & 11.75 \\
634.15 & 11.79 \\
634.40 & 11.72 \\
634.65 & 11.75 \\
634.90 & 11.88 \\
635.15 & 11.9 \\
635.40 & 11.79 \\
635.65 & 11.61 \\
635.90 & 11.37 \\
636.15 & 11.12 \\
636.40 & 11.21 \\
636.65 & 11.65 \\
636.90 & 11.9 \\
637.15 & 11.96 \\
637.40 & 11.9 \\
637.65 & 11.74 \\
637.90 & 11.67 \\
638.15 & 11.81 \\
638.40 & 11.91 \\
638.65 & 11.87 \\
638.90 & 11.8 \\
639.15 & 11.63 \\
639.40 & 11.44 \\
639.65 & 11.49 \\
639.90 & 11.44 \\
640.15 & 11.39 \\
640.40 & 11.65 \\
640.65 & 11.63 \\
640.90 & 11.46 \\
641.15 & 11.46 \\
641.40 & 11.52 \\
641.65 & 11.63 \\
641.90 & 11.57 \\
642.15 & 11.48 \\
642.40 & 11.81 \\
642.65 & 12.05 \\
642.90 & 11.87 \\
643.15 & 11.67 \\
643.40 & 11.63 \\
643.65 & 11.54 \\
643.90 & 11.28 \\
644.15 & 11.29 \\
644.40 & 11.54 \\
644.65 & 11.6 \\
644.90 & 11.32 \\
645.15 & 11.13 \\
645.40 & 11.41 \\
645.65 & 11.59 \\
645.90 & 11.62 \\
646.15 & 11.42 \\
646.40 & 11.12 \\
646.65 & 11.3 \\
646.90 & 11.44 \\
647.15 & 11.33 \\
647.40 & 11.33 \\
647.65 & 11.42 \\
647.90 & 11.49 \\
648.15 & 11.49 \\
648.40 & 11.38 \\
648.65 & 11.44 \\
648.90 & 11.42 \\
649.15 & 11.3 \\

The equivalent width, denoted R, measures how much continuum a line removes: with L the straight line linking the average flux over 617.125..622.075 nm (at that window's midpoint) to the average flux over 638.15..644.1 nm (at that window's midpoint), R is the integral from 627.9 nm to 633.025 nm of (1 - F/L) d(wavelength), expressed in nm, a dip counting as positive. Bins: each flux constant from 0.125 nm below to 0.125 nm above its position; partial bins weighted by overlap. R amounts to 0.02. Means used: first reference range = 11.9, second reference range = 11.6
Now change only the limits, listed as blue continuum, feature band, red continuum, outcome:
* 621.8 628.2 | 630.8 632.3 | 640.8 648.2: 0.013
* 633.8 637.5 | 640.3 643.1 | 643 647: -0.031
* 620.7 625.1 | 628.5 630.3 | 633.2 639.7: 0.009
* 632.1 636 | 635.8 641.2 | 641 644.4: 0.027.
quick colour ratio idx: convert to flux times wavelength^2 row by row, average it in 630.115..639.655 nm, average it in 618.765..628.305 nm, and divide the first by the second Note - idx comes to 1.03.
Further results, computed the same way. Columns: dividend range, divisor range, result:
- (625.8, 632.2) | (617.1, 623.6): 1.02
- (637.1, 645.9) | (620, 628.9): 1.04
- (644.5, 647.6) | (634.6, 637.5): 1.01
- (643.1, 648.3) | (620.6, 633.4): 1.03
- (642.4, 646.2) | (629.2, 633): 1.03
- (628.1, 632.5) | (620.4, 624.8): 1.01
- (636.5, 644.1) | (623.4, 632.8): 1.03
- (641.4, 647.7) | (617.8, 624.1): 1.04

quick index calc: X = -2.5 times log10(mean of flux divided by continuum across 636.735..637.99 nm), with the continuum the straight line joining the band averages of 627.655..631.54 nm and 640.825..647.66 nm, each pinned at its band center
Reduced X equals -0.02 mag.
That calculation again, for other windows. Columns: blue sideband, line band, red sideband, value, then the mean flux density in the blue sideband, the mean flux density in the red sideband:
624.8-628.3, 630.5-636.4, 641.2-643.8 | 0.00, 11.7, 11.7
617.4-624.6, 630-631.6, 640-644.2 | 0.00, 11.9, 11.6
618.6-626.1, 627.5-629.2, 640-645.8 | -0.02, 11.8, 11.5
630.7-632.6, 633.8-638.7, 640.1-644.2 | -0.01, 11.6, 11.6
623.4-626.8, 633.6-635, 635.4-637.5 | -0.02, 11.6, 11.6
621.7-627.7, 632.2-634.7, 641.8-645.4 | -0.01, 11.7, 11.6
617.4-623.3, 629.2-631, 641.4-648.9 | 0.01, 11.9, 11.5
